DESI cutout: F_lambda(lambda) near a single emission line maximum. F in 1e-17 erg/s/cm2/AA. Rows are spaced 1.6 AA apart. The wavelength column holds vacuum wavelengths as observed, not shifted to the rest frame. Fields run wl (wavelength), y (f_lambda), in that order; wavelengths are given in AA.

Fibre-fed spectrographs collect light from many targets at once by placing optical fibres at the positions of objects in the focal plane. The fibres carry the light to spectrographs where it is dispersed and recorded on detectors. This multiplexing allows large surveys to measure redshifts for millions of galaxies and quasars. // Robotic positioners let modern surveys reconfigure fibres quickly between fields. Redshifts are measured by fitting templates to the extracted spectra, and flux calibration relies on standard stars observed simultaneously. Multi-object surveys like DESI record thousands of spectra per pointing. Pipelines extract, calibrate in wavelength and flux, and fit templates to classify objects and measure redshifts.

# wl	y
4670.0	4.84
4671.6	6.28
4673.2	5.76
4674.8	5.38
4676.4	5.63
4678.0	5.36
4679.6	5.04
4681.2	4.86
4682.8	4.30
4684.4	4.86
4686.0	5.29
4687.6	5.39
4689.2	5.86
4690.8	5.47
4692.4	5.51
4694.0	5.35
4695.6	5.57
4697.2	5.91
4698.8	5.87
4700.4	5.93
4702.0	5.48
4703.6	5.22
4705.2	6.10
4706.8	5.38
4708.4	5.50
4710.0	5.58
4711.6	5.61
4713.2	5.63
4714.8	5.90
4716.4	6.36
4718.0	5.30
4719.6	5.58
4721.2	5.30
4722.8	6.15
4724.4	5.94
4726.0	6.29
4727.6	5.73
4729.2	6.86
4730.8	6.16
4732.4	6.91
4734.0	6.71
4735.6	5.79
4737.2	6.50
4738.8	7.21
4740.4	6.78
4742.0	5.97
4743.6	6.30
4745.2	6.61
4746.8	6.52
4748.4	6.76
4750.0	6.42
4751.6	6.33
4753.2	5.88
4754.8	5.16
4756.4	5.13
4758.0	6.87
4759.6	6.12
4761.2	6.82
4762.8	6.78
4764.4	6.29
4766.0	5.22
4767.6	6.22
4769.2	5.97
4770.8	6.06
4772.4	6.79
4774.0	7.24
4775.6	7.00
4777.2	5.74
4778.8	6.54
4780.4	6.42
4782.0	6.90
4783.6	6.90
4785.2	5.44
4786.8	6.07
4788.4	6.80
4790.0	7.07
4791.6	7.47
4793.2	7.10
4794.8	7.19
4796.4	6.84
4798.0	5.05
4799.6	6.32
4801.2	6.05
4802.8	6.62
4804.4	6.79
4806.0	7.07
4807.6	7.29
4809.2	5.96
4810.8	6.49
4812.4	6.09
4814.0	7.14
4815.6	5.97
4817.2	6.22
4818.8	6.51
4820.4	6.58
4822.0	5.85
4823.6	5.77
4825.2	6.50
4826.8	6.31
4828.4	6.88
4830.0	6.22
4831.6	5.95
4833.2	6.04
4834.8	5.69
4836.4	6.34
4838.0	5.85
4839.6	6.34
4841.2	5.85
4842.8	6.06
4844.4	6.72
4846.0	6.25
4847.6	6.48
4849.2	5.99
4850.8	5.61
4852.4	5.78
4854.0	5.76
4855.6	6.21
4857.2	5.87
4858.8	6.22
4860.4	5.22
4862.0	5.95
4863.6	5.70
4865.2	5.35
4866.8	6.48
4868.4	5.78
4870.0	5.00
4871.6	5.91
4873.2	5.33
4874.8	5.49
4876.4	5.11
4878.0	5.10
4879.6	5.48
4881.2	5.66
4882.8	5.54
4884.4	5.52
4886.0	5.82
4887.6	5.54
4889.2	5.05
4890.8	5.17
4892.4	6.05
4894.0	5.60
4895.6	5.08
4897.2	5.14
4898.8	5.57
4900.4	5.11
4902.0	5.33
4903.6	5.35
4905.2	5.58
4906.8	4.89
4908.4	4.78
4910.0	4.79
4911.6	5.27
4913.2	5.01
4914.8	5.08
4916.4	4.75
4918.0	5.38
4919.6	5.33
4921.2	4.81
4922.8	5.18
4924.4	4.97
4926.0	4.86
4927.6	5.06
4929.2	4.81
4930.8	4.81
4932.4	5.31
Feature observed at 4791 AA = Mg II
